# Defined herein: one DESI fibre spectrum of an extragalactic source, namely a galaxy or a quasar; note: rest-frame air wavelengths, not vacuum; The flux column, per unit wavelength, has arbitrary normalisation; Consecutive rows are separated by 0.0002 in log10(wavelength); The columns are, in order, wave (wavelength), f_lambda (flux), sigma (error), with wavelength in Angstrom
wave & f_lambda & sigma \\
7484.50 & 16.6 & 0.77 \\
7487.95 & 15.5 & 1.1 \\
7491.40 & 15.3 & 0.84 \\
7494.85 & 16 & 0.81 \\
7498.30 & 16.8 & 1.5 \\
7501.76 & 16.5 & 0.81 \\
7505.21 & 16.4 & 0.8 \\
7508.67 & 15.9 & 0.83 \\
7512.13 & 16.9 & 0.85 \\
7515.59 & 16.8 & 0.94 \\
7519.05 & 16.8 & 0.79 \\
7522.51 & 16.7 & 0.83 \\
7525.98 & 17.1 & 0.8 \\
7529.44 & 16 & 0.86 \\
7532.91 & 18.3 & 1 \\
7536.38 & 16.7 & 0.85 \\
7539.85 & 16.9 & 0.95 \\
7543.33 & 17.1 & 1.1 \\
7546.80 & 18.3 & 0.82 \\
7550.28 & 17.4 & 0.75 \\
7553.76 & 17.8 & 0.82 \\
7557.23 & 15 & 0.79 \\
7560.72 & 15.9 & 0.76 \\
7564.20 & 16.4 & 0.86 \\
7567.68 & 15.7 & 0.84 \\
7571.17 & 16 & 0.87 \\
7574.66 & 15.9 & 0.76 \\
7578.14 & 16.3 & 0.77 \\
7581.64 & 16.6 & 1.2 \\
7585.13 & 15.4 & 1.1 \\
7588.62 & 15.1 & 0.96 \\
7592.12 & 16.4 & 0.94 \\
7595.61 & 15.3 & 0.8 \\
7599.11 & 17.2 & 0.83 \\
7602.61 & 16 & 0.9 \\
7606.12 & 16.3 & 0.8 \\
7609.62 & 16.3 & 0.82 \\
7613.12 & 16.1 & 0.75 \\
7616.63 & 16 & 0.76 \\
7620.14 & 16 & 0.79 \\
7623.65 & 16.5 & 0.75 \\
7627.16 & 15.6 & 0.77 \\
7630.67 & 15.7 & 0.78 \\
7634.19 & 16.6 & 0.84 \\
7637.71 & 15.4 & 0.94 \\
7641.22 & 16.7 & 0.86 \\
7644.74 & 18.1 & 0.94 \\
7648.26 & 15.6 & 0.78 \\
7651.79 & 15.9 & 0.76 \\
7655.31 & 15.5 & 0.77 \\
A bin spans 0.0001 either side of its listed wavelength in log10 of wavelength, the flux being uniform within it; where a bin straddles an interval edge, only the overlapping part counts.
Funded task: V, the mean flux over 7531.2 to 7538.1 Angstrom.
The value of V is 17.5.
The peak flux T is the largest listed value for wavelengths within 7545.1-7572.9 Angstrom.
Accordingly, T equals 18.3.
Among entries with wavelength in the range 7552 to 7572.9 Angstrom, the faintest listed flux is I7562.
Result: 15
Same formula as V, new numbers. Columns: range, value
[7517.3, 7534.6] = 17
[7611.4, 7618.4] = 16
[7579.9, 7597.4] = 15.8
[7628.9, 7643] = 16.1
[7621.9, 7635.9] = 16.1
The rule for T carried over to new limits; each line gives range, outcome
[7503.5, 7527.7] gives 17.1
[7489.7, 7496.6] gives 16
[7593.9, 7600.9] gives 17.2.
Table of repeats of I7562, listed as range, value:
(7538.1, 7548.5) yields 16.9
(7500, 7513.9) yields 15.9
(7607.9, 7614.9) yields 16.1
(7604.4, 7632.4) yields 15.6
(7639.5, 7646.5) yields 16.7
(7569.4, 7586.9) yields 15.4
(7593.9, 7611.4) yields 15.3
